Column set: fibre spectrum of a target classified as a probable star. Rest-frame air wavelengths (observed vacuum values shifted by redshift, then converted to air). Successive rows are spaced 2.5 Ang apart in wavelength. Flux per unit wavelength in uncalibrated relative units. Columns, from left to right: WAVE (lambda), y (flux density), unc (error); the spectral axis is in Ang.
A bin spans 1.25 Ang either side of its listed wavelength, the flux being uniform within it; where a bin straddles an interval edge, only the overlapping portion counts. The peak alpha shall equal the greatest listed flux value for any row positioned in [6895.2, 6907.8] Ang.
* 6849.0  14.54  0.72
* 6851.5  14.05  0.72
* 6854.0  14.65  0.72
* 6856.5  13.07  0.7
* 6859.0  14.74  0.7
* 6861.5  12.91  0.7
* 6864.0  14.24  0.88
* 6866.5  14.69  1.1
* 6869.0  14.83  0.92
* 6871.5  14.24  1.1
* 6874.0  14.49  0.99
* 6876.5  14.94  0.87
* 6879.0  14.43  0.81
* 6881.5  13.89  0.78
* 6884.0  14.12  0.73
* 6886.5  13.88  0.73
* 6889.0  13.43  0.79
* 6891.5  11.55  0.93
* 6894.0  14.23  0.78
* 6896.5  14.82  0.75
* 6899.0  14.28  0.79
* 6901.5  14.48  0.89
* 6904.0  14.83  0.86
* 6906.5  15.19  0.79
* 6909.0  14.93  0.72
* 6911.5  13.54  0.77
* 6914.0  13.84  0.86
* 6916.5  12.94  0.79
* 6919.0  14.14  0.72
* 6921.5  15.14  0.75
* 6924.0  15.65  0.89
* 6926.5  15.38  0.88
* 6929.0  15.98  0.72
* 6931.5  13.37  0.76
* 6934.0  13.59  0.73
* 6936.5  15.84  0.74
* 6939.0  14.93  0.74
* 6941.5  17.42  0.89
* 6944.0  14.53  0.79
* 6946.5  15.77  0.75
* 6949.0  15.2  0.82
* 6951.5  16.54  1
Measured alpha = 15.19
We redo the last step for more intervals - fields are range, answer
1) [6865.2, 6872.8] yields 14.83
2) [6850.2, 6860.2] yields 14.74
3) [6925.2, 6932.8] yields 15.98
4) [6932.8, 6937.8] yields 15.84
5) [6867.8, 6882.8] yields 14.94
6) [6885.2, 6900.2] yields 14.82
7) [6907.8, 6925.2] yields 15.65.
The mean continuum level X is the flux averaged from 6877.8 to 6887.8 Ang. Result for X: 14.1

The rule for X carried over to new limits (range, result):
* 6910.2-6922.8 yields 13.9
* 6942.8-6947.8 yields 15.2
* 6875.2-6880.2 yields 14.7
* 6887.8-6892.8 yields 12.5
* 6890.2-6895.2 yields 12.9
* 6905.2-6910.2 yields 15.1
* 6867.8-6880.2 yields 14.6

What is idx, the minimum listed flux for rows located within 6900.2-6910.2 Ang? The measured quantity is 14.48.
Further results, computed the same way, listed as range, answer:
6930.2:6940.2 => 13.37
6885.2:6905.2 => 11.55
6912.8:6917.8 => 12.94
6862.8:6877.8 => 14.24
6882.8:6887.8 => 13.88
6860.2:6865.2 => 12.91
